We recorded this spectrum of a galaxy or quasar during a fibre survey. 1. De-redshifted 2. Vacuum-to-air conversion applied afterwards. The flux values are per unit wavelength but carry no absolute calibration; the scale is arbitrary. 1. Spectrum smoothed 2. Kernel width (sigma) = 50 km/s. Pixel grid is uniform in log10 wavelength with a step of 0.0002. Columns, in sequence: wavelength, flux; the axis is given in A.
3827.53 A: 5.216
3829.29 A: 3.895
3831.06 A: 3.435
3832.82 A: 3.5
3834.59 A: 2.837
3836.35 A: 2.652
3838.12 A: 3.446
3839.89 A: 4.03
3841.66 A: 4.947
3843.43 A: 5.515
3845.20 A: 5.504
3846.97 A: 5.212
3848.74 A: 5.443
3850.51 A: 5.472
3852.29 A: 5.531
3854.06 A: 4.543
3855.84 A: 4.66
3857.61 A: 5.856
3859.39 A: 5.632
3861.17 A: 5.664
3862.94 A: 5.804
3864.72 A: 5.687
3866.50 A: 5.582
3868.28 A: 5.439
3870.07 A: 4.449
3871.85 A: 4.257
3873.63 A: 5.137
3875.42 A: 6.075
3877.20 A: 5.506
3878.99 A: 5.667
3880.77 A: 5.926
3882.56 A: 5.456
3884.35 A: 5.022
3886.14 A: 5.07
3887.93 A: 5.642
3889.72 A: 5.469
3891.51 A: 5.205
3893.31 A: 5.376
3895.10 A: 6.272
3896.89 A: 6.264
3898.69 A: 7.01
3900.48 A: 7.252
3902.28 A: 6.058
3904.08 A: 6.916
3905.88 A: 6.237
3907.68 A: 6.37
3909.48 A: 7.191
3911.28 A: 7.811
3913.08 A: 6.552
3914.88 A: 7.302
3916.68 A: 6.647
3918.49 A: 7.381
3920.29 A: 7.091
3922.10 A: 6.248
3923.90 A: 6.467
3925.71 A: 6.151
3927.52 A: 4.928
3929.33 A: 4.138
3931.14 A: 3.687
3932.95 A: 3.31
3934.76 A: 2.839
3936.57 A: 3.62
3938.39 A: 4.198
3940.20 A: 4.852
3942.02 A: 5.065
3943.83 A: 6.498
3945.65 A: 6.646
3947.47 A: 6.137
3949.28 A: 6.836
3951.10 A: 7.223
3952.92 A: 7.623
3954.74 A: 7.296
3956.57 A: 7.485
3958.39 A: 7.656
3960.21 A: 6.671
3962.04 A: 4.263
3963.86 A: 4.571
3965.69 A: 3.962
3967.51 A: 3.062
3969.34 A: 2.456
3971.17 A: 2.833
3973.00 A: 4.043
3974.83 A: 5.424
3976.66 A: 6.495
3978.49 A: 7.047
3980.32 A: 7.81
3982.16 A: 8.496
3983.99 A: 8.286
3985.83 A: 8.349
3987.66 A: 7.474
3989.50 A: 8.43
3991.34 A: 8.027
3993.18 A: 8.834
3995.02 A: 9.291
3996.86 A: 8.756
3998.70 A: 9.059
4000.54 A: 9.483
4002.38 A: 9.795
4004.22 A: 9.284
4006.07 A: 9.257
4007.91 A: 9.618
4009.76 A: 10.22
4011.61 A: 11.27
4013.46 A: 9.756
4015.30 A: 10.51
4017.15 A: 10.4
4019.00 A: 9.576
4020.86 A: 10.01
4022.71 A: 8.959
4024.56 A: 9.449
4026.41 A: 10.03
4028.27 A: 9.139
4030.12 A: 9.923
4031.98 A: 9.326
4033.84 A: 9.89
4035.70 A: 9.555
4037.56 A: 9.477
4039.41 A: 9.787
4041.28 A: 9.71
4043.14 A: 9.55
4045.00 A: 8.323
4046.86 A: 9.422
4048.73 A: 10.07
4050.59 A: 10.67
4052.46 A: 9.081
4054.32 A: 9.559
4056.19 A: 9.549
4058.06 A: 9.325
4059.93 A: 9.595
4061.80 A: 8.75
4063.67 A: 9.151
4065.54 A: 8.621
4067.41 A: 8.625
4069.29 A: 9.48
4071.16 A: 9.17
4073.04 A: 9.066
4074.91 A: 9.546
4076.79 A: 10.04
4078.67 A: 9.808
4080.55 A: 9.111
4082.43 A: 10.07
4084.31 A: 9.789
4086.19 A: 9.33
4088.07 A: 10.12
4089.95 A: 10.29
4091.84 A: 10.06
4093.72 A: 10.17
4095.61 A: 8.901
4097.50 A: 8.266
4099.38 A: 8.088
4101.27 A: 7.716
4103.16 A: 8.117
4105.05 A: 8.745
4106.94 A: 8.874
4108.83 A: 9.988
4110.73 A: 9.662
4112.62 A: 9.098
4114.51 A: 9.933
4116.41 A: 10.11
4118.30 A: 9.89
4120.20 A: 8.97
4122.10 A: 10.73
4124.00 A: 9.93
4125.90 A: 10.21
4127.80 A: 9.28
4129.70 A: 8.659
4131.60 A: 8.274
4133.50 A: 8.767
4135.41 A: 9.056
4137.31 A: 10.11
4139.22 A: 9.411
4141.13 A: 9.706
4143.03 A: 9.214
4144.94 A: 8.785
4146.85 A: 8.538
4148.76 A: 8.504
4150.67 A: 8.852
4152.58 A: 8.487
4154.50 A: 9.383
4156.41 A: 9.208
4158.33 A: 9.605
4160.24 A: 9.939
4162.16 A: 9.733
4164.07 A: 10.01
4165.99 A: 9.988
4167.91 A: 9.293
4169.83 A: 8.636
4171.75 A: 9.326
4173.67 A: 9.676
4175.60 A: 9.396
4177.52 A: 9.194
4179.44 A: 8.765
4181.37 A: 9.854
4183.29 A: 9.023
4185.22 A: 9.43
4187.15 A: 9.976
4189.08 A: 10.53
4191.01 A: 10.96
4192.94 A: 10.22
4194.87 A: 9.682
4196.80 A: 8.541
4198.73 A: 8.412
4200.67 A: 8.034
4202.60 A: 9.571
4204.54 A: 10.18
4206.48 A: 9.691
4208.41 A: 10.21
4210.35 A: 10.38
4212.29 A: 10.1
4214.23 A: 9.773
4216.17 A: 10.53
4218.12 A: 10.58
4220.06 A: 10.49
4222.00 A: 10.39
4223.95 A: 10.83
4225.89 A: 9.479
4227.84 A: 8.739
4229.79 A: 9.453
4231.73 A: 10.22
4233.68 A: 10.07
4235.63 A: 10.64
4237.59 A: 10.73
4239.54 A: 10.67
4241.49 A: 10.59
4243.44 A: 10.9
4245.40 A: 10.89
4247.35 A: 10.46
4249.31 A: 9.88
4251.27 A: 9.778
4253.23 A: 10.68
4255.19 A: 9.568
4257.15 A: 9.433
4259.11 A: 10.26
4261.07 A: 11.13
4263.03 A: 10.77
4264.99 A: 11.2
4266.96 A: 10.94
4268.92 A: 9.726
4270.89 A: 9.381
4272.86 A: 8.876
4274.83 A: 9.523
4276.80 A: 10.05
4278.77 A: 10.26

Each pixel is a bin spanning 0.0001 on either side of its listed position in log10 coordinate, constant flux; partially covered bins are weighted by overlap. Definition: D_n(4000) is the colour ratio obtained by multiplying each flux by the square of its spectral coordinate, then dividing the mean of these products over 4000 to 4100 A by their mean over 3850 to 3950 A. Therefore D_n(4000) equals 1.8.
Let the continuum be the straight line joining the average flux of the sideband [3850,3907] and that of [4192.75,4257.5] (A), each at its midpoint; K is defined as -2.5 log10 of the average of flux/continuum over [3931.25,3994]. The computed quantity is 0.13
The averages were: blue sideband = 5.63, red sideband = 10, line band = 5.96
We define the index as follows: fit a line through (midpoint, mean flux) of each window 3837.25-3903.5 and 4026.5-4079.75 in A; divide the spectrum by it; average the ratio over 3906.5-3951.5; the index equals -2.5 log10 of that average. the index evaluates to 0.16 mag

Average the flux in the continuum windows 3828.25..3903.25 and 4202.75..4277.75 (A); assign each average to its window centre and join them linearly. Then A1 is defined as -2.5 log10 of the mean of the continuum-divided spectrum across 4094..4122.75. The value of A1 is -0.09 mag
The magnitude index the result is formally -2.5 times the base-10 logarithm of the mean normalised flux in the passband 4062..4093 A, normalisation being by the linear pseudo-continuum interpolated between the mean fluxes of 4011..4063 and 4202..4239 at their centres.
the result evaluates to 0.028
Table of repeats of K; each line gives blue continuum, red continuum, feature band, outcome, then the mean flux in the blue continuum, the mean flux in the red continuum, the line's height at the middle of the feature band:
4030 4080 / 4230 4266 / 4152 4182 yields 0.066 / 9.44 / 10.4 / 10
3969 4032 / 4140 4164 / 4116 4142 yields -0.046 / 8.54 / 9.2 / 9.1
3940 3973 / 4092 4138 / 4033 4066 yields -0.220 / 5.59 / 9.24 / 7.73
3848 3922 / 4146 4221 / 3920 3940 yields 0.338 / 5.91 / 9.56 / 6.46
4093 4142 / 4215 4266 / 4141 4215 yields 0.036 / 9.25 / 10.3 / 9.78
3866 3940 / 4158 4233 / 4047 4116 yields -0.152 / 5.68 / 9.72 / 8.14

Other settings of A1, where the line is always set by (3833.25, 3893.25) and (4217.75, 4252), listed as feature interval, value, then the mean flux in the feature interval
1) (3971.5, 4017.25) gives -0.22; 8.52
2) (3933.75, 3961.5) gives 0.05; 6.01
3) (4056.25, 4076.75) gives -0.16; 9.19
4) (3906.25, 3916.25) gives -0.21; 6.99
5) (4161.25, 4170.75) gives -0.03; 9.54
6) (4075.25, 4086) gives -0.20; 9.72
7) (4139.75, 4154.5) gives 0.02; 8.92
